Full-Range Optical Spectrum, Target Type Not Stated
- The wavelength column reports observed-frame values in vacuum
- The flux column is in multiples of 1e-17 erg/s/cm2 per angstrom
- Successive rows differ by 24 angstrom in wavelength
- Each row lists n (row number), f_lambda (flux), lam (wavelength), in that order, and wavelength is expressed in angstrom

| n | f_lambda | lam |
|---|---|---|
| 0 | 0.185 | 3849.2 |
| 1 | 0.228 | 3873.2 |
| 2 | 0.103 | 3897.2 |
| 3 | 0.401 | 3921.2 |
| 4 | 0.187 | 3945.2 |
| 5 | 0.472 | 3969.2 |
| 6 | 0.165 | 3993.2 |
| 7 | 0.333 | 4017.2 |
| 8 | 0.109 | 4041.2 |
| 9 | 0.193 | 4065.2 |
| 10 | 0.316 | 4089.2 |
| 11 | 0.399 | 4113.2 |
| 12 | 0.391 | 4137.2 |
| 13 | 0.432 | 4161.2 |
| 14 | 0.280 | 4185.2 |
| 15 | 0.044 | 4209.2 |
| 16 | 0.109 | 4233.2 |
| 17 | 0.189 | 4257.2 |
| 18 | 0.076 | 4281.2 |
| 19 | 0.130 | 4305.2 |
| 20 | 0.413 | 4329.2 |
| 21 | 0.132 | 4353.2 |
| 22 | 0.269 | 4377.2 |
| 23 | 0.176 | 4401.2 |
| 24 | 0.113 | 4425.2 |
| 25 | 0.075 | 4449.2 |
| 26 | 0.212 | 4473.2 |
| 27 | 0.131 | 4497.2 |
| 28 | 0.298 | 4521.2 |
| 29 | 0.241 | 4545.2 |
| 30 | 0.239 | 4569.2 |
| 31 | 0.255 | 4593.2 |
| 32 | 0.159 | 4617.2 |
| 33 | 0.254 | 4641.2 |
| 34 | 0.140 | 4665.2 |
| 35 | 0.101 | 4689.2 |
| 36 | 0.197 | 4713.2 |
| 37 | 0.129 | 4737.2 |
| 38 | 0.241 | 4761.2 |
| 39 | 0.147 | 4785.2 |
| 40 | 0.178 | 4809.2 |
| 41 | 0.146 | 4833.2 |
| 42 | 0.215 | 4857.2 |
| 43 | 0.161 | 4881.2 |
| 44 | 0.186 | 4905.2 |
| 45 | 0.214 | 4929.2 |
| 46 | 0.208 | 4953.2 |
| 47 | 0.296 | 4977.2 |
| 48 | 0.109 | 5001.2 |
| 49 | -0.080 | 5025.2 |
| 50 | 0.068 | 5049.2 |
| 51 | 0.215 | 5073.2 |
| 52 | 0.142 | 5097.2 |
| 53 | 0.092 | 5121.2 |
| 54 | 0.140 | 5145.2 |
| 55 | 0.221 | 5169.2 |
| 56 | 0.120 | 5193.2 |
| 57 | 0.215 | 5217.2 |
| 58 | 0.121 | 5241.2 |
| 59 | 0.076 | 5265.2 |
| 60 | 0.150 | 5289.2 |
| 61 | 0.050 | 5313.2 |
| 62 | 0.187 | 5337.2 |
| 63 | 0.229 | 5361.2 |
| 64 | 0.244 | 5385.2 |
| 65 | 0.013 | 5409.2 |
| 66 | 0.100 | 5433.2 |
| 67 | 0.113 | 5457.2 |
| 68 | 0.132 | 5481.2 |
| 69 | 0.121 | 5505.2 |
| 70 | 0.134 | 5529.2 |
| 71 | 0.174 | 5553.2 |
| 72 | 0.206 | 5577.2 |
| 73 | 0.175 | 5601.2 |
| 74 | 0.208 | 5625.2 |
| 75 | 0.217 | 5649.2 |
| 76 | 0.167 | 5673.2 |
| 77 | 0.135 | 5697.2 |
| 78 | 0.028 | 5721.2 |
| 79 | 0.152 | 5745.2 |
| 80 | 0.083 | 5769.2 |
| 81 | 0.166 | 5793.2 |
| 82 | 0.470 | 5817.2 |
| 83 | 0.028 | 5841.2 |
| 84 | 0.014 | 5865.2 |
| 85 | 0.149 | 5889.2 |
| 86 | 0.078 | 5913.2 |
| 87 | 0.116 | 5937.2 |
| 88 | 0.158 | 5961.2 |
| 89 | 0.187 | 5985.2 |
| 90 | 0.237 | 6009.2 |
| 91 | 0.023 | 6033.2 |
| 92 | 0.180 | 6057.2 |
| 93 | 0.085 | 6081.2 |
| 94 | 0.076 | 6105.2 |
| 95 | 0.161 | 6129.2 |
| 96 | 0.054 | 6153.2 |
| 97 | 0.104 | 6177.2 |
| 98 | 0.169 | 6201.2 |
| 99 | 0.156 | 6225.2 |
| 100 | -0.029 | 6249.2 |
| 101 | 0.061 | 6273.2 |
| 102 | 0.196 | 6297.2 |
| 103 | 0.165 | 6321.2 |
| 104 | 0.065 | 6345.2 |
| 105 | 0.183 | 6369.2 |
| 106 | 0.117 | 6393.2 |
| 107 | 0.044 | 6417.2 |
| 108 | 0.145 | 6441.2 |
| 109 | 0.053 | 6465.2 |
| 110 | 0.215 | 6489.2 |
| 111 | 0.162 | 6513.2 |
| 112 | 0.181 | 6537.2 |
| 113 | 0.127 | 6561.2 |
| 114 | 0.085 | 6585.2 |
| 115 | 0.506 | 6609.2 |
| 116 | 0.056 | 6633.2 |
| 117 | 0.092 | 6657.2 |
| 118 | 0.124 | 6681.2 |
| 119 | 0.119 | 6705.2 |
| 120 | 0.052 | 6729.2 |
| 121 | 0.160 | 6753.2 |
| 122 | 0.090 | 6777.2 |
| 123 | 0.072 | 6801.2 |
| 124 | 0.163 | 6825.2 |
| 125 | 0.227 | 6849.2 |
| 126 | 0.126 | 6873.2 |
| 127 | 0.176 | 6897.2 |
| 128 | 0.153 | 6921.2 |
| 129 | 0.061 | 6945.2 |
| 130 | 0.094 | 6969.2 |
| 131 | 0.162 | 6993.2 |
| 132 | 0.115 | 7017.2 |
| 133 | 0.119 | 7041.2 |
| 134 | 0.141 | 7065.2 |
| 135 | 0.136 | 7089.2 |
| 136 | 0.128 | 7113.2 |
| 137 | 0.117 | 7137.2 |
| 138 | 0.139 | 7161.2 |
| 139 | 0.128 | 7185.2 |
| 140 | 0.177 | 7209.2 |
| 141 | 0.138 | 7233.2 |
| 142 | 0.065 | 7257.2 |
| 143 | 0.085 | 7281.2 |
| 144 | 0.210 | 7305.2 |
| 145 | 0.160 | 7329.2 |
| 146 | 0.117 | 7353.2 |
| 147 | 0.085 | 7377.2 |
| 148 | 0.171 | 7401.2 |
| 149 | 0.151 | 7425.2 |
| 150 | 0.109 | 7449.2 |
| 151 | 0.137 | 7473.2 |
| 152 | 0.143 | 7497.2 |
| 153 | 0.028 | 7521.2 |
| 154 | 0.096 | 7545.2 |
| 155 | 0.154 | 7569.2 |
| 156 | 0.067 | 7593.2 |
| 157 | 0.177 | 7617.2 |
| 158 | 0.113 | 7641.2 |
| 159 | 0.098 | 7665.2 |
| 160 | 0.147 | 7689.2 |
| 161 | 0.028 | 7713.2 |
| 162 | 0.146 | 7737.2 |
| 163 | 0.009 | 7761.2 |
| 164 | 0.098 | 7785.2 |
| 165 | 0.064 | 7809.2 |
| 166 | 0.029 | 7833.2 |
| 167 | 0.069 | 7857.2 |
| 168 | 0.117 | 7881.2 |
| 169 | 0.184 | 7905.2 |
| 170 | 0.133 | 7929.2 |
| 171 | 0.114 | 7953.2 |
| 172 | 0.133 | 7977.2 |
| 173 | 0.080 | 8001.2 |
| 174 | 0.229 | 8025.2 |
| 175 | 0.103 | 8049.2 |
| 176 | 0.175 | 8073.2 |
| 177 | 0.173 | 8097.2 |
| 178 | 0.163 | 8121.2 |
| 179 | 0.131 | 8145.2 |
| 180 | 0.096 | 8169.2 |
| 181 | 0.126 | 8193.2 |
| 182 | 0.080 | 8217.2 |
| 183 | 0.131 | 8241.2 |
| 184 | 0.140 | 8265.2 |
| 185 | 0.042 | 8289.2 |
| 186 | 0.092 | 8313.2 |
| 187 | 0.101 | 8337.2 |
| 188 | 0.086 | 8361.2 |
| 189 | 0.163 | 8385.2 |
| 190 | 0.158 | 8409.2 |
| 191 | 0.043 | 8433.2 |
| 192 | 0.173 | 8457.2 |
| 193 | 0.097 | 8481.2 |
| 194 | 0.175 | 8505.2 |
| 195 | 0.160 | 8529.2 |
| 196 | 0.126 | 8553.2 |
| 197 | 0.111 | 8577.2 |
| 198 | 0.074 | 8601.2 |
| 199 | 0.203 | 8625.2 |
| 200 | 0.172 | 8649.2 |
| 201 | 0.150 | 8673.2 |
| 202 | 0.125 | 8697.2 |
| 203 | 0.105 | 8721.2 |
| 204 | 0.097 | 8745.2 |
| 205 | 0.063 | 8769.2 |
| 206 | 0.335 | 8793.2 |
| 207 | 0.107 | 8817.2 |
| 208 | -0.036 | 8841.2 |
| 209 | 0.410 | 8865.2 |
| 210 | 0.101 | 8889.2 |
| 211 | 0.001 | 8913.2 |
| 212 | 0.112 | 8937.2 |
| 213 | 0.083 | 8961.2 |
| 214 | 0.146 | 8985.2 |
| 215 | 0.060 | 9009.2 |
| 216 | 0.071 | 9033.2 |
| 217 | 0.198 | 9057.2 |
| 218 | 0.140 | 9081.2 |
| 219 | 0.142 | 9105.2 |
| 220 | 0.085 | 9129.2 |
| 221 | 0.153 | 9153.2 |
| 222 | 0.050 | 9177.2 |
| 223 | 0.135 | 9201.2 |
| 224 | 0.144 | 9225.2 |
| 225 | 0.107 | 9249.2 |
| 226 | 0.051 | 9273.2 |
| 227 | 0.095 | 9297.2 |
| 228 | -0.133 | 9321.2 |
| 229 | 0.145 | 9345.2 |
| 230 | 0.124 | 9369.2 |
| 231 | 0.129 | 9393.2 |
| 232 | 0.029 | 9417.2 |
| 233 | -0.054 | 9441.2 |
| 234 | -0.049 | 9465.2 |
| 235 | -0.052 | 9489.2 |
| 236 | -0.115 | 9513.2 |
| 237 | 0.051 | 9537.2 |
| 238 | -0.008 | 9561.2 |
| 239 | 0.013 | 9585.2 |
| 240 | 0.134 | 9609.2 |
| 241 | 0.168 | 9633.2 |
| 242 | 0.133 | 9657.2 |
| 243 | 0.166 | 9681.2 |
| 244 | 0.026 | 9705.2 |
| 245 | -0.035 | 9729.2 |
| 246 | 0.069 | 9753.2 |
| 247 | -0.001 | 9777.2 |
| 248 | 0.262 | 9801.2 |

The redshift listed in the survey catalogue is 0.77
